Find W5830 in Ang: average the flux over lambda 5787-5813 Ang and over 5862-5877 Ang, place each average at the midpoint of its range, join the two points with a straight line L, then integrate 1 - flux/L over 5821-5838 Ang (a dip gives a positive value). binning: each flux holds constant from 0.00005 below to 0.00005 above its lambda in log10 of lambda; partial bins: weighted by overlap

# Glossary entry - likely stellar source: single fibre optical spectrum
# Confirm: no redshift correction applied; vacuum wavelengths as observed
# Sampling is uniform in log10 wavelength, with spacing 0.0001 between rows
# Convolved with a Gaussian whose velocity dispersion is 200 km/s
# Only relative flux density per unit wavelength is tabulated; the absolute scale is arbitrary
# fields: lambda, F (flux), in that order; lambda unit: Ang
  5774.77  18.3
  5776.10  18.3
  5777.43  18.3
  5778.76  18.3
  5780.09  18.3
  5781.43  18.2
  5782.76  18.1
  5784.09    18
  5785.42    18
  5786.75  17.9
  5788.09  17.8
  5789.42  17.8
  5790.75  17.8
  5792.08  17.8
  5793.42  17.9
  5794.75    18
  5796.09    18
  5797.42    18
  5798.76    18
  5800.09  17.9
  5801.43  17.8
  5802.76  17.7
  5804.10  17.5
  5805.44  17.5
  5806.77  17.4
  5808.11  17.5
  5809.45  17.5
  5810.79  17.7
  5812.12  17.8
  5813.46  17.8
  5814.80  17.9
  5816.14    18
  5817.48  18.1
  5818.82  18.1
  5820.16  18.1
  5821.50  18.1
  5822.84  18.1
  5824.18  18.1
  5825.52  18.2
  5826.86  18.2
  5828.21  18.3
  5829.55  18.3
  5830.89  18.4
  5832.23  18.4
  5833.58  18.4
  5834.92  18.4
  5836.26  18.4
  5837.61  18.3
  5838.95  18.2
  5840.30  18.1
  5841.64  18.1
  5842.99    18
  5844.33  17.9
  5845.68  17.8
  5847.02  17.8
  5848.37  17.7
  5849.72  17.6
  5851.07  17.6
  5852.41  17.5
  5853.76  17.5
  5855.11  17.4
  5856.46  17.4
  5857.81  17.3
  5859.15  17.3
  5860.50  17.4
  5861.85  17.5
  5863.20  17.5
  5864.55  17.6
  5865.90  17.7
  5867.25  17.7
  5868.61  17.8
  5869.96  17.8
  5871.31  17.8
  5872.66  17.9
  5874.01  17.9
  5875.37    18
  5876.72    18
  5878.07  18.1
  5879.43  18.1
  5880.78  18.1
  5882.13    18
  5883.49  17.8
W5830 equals -0.5 Ang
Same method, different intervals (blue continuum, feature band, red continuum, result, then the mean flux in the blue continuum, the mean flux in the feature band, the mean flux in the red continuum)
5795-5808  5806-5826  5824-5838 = 0.2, 17.7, 17.9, 18.3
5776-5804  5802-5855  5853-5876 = -0.5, 18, 17.9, 17.6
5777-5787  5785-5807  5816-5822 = 0.4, 18.1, 17.8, 18.1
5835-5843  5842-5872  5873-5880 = 0.8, 18.2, 17.6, 18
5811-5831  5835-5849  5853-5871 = -0.2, 18.1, 18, 17.5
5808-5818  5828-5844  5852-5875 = -0.5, 17.8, 18.3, 17.6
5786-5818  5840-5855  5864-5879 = 0.1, 17.8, 17.8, 17.8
